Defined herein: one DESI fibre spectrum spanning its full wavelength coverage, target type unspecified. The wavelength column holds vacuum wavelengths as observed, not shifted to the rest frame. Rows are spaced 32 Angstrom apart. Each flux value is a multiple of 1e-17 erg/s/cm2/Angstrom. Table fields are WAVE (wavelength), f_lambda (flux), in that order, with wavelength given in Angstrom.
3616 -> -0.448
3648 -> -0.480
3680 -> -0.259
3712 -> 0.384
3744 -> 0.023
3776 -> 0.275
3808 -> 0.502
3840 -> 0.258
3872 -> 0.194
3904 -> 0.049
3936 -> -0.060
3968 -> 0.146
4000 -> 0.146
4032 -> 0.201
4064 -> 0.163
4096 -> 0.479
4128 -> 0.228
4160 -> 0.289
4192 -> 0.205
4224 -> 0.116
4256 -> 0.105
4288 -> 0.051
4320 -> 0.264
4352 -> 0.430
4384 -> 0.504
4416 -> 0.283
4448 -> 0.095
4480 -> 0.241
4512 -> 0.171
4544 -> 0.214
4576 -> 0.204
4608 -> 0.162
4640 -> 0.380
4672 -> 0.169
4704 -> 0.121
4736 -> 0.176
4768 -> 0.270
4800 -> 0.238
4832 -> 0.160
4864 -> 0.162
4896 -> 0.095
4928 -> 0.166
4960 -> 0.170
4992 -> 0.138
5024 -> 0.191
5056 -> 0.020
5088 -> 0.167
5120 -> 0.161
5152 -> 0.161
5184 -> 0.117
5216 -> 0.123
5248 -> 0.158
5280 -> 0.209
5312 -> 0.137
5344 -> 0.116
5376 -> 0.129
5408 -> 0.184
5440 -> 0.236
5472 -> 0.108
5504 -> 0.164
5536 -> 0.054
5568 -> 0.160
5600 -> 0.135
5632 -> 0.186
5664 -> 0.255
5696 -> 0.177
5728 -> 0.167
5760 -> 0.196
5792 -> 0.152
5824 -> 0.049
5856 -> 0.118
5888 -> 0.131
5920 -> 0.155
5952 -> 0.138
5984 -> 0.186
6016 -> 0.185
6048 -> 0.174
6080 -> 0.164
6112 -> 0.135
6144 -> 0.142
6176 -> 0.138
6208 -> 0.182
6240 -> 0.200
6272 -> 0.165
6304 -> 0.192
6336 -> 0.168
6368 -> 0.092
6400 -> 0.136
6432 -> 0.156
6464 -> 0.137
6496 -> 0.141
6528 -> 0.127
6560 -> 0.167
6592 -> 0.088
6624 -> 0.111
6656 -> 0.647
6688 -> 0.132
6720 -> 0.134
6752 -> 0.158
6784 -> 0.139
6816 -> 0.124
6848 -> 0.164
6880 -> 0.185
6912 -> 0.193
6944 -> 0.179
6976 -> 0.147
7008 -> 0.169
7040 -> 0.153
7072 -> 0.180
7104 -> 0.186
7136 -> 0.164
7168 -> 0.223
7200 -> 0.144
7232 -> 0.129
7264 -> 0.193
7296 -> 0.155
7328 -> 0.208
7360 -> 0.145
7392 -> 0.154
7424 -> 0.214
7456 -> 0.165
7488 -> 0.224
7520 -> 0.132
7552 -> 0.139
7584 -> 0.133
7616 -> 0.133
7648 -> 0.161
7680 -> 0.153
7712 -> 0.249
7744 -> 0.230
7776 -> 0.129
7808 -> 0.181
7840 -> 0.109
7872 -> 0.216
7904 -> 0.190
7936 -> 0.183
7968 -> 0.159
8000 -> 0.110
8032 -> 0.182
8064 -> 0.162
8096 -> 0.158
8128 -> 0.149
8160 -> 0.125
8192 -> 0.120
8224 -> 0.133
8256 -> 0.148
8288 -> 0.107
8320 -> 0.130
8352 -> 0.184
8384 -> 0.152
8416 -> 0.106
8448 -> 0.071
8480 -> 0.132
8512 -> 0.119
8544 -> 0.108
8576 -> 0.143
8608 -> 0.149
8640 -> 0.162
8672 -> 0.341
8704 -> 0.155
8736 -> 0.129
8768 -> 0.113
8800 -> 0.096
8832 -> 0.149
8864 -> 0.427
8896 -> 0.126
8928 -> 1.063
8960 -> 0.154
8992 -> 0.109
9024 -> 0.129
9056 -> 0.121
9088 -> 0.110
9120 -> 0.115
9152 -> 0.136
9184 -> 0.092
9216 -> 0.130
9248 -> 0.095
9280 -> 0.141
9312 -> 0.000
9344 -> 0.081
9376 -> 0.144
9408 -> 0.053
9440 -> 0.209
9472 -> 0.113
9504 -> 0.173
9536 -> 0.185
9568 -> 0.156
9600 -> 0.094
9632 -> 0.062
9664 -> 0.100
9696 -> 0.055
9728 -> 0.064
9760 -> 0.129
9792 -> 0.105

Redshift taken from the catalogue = 0.78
